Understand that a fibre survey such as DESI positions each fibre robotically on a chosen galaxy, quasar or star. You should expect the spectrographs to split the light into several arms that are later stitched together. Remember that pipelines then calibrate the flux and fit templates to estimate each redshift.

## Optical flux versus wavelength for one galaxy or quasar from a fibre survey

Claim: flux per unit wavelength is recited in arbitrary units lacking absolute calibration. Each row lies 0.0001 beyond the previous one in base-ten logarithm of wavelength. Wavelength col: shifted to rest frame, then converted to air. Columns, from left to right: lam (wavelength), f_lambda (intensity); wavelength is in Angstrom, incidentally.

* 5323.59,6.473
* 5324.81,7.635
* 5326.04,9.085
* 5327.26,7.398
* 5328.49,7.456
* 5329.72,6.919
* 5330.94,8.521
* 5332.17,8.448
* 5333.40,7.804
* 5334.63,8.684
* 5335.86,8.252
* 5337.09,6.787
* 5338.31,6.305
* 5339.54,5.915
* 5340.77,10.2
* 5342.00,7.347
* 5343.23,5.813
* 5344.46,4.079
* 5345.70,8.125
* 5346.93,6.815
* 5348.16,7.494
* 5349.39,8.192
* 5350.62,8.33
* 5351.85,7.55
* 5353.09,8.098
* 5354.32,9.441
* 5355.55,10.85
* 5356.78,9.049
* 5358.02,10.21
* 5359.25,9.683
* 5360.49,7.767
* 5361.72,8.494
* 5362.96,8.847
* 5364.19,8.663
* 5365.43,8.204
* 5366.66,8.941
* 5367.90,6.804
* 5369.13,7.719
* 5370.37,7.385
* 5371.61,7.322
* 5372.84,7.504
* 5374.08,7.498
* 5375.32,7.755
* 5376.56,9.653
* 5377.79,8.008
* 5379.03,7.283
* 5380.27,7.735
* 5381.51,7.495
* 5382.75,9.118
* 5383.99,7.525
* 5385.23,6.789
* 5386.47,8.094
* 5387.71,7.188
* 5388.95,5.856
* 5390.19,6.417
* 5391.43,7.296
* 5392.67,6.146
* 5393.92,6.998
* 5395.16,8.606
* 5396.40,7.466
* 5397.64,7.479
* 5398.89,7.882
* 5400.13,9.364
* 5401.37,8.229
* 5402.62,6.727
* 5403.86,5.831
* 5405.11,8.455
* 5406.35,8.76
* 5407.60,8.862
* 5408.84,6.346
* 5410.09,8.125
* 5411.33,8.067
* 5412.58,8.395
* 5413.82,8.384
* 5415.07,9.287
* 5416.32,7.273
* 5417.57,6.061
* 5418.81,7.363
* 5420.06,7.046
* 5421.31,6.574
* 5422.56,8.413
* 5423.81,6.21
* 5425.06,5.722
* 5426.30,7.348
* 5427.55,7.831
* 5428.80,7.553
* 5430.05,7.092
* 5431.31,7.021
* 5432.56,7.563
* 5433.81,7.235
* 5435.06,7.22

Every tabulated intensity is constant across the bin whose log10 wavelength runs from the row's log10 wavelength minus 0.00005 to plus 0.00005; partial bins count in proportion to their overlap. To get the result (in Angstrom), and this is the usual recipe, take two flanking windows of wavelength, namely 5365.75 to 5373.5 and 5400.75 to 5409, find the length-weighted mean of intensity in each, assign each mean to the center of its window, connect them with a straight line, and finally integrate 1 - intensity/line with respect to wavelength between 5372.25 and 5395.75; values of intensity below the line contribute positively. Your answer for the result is 0.40 Angstrom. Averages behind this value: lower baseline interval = 7.64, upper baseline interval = 7.67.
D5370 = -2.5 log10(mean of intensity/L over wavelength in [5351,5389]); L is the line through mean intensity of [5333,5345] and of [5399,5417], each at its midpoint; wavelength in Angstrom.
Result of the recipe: -0.09 mag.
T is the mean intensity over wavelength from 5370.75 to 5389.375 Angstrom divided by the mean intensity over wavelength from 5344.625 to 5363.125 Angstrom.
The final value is 0.90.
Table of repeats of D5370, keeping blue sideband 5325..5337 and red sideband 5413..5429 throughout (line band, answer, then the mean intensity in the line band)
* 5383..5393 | 0.08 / 7.02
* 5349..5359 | -0.15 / 9.01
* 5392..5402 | -0.04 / 7.76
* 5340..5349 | 0.11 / 7.13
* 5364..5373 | -0.01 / 7.8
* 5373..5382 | -0.04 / 7.9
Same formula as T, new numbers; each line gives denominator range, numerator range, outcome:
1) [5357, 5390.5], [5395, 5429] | 0.96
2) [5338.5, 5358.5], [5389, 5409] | 0.95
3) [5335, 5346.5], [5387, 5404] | 1.04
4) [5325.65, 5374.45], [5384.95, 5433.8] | 0.94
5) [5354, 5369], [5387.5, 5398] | 0.79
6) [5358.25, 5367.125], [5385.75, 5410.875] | 0.86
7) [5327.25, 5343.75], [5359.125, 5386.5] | 1.05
